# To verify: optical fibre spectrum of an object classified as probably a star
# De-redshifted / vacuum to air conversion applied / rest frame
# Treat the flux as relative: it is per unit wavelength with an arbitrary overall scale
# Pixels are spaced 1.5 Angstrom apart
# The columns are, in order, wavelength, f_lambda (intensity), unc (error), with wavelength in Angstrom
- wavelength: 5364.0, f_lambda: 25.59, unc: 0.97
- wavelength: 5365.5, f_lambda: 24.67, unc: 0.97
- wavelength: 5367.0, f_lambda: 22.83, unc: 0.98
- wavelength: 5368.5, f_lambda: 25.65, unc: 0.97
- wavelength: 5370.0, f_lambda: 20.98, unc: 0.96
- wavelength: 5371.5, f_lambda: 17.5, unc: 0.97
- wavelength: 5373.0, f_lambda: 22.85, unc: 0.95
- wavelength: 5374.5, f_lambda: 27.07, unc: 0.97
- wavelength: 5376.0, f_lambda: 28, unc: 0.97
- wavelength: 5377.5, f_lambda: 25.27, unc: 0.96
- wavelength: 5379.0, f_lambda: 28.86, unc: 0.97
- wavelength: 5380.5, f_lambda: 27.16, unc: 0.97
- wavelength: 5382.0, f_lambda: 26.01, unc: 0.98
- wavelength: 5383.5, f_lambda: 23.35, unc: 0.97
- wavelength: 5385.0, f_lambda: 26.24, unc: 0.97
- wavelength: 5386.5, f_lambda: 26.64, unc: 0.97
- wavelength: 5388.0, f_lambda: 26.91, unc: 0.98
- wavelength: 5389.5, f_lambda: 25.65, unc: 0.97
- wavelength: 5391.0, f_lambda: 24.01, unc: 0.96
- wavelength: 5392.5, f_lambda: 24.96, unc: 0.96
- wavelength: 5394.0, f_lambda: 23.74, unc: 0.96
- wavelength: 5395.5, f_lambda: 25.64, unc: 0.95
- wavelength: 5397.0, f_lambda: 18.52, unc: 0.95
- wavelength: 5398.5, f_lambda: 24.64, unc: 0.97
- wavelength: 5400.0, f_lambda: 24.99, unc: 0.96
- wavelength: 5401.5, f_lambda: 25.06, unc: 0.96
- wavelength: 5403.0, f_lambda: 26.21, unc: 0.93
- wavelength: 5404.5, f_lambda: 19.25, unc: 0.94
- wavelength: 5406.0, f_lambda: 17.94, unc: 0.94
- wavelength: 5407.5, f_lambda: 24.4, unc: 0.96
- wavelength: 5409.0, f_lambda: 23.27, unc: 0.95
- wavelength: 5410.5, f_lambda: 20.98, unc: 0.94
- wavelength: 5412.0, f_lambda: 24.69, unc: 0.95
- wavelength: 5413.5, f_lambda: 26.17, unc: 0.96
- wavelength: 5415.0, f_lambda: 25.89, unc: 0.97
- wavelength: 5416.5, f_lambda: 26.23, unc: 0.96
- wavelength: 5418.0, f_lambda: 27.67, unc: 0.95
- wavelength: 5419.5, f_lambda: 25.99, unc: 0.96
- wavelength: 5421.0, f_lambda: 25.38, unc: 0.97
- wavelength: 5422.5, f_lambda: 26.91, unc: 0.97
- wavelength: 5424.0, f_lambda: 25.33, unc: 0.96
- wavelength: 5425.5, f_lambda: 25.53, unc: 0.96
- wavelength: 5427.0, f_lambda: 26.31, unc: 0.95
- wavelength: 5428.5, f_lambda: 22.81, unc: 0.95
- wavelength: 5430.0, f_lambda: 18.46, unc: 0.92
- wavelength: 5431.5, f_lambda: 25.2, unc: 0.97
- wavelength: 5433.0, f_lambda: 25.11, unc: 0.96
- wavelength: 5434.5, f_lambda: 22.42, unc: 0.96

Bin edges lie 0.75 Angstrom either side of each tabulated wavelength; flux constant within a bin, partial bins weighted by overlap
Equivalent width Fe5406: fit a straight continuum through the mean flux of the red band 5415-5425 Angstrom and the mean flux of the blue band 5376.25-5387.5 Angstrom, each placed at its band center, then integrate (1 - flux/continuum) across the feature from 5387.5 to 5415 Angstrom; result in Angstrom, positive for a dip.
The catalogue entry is 2.6 Angstrom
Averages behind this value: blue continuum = 26.3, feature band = 23.8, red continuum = 26.2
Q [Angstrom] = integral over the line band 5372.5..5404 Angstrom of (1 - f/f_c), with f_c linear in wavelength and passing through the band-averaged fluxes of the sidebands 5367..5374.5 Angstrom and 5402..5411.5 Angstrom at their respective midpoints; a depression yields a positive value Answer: -4.3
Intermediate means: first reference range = 22.4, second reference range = 22.2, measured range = 25.3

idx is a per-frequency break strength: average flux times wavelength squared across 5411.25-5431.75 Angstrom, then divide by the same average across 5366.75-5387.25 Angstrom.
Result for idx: 1.03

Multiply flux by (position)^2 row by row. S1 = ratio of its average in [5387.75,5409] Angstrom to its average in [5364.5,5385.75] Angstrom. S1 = 0.96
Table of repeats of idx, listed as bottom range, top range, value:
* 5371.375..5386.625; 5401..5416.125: 0.92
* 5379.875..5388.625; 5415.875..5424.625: 1.02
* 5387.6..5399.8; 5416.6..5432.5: 1.04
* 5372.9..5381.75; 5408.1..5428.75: 0.96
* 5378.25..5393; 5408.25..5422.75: 0.98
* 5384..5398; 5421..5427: 1.06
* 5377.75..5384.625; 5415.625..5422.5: 1.02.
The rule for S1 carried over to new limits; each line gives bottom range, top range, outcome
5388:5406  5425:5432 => 1.00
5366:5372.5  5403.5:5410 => 0.99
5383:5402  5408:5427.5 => 1.04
